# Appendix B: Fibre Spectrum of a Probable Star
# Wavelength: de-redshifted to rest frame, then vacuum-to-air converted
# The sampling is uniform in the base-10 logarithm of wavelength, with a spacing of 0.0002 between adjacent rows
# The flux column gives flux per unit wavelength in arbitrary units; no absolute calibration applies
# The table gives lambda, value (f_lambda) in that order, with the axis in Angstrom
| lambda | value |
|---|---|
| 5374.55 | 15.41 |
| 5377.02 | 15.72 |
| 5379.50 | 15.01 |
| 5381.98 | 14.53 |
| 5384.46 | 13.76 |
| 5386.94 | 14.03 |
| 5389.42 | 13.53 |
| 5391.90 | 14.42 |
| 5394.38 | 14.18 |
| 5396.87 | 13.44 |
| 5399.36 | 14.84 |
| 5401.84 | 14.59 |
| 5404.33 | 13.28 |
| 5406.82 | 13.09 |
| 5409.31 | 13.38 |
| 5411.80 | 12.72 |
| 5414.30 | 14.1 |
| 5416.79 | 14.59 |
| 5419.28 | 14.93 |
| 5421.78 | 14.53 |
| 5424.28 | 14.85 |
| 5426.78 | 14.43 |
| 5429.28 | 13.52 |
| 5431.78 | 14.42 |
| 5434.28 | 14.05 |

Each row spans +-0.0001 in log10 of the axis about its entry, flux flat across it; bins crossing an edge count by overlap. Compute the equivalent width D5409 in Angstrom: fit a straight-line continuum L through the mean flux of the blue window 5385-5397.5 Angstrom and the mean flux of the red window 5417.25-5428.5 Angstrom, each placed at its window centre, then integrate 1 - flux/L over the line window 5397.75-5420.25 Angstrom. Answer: 0.62 Angstrom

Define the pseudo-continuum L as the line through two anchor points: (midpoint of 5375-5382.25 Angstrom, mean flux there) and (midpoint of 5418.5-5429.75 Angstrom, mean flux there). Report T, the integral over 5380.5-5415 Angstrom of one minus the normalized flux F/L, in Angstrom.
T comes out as 2.4 Angstrom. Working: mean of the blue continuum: 15.2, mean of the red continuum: 14.5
